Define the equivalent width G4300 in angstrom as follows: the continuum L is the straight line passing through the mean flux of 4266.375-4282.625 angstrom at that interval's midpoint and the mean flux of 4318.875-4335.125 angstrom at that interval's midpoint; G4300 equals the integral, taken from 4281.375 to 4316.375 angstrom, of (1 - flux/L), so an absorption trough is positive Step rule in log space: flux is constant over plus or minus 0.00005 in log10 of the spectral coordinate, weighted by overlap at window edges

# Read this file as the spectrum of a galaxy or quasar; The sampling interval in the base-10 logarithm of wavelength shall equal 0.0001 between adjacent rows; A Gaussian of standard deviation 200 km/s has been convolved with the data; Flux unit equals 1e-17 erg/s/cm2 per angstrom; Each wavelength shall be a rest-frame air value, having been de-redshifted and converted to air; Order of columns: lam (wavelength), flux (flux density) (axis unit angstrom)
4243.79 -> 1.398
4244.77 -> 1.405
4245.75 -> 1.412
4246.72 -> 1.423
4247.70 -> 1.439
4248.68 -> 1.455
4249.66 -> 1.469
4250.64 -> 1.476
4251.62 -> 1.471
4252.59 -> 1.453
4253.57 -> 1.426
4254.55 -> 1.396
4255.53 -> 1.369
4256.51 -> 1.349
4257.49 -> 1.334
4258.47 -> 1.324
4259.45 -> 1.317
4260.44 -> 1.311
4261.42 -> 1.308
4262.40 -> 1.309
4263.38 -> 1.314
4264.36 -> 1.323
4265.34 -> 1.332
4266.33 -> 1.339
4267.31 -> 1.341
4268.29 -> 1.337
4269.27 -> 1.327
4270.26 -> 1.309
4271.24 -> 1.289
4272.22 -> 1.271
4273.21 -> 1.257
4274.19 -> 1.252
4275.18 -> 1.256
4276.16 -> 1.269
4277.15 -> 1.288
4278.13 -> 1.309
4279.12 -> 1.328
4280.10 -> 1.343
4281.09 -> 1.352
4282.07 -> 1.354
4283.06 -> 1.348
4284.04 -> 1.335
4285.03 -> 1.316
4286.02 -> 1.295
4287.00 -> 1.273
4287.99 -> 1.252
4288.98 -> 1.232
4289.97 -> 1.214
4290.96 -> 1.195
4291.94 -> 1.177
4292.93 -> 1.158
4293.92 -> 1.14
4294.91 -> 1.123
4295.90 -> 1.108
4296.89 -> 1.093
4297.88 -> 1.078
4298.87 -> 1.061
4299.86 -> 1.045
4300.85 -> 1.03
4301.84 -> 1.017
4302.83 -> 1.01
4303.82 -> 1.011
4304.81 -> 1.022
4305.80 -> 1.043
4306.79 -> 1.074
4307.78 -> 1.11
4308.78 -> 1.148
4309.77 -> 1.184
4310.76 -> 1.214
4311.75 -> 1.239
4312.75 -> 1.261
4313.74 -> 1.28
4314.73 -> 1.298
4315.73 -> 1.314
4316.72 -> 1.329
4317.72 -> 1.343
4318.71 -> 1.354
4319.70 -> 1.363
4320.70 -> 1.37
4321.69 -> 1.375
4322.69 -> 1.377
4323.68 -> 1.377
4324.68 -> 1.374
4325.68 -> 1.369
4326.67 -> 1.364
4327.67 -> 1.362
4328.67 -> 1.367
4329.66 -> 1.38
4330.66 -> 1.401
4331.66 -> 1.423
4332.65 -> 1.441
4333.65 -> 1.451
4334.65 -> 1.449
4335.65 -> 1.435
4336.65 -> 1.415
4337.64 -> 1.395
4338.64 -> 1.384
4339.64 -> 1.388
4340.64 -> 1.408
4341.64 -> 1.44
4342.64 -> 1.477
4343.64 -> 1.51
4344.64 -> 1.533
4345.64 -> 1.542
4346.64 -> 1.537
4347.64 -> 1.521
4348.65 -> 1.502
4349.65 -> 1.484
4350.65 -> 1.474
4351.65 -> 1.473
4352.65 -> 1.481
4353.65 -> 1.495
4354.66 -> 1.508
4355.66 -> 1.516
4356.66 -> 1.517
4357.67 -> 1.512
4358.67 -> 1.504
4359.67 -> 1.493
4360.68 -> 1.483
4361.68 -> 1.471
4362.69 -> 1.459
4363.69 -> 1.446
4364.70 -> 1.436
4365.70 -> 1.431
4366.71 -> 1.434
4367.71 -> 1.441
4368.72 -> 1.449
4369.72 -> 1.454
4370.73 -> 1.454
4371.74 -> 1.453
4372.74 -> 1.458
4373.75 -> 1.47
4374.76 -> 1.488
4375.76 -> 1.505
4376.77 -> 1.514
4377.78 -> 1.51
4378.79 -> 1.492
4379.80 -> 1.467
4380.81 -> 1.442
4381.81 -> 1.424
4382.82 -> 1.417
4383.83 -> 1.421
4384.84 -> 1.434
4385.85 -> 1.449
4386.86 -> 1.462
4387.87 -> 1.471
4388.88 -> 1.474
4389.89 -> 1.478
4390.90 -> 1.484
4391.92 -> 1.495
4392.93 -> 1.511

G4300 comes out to 4.4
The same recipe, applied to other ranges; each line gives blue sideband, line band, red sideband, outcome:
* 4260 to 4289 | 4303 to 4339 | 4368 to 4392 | 1.9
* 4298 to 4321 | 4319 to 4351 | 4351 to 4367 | -2.3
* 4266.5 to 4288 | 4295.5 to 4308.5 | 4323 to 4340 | 2.8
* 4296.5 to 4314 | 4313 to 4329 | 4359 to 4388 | -2.2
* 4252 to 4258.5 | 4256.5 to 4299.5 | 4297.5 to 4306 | -2.0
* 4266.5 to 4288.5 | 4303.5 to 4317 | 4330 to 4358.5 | 2.0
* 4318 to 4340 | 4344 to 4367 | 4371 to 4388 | -1.0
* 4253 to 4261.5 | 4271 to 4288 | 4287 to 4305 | -1.2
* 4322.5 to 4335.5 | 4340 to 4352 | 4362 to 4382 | -0.6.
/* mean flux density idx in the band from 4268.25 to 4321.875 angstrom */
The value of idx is 1.22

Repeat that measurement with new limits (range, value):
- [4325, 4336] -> 1.4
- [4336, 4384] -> 1.47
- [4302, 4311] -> 1.08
